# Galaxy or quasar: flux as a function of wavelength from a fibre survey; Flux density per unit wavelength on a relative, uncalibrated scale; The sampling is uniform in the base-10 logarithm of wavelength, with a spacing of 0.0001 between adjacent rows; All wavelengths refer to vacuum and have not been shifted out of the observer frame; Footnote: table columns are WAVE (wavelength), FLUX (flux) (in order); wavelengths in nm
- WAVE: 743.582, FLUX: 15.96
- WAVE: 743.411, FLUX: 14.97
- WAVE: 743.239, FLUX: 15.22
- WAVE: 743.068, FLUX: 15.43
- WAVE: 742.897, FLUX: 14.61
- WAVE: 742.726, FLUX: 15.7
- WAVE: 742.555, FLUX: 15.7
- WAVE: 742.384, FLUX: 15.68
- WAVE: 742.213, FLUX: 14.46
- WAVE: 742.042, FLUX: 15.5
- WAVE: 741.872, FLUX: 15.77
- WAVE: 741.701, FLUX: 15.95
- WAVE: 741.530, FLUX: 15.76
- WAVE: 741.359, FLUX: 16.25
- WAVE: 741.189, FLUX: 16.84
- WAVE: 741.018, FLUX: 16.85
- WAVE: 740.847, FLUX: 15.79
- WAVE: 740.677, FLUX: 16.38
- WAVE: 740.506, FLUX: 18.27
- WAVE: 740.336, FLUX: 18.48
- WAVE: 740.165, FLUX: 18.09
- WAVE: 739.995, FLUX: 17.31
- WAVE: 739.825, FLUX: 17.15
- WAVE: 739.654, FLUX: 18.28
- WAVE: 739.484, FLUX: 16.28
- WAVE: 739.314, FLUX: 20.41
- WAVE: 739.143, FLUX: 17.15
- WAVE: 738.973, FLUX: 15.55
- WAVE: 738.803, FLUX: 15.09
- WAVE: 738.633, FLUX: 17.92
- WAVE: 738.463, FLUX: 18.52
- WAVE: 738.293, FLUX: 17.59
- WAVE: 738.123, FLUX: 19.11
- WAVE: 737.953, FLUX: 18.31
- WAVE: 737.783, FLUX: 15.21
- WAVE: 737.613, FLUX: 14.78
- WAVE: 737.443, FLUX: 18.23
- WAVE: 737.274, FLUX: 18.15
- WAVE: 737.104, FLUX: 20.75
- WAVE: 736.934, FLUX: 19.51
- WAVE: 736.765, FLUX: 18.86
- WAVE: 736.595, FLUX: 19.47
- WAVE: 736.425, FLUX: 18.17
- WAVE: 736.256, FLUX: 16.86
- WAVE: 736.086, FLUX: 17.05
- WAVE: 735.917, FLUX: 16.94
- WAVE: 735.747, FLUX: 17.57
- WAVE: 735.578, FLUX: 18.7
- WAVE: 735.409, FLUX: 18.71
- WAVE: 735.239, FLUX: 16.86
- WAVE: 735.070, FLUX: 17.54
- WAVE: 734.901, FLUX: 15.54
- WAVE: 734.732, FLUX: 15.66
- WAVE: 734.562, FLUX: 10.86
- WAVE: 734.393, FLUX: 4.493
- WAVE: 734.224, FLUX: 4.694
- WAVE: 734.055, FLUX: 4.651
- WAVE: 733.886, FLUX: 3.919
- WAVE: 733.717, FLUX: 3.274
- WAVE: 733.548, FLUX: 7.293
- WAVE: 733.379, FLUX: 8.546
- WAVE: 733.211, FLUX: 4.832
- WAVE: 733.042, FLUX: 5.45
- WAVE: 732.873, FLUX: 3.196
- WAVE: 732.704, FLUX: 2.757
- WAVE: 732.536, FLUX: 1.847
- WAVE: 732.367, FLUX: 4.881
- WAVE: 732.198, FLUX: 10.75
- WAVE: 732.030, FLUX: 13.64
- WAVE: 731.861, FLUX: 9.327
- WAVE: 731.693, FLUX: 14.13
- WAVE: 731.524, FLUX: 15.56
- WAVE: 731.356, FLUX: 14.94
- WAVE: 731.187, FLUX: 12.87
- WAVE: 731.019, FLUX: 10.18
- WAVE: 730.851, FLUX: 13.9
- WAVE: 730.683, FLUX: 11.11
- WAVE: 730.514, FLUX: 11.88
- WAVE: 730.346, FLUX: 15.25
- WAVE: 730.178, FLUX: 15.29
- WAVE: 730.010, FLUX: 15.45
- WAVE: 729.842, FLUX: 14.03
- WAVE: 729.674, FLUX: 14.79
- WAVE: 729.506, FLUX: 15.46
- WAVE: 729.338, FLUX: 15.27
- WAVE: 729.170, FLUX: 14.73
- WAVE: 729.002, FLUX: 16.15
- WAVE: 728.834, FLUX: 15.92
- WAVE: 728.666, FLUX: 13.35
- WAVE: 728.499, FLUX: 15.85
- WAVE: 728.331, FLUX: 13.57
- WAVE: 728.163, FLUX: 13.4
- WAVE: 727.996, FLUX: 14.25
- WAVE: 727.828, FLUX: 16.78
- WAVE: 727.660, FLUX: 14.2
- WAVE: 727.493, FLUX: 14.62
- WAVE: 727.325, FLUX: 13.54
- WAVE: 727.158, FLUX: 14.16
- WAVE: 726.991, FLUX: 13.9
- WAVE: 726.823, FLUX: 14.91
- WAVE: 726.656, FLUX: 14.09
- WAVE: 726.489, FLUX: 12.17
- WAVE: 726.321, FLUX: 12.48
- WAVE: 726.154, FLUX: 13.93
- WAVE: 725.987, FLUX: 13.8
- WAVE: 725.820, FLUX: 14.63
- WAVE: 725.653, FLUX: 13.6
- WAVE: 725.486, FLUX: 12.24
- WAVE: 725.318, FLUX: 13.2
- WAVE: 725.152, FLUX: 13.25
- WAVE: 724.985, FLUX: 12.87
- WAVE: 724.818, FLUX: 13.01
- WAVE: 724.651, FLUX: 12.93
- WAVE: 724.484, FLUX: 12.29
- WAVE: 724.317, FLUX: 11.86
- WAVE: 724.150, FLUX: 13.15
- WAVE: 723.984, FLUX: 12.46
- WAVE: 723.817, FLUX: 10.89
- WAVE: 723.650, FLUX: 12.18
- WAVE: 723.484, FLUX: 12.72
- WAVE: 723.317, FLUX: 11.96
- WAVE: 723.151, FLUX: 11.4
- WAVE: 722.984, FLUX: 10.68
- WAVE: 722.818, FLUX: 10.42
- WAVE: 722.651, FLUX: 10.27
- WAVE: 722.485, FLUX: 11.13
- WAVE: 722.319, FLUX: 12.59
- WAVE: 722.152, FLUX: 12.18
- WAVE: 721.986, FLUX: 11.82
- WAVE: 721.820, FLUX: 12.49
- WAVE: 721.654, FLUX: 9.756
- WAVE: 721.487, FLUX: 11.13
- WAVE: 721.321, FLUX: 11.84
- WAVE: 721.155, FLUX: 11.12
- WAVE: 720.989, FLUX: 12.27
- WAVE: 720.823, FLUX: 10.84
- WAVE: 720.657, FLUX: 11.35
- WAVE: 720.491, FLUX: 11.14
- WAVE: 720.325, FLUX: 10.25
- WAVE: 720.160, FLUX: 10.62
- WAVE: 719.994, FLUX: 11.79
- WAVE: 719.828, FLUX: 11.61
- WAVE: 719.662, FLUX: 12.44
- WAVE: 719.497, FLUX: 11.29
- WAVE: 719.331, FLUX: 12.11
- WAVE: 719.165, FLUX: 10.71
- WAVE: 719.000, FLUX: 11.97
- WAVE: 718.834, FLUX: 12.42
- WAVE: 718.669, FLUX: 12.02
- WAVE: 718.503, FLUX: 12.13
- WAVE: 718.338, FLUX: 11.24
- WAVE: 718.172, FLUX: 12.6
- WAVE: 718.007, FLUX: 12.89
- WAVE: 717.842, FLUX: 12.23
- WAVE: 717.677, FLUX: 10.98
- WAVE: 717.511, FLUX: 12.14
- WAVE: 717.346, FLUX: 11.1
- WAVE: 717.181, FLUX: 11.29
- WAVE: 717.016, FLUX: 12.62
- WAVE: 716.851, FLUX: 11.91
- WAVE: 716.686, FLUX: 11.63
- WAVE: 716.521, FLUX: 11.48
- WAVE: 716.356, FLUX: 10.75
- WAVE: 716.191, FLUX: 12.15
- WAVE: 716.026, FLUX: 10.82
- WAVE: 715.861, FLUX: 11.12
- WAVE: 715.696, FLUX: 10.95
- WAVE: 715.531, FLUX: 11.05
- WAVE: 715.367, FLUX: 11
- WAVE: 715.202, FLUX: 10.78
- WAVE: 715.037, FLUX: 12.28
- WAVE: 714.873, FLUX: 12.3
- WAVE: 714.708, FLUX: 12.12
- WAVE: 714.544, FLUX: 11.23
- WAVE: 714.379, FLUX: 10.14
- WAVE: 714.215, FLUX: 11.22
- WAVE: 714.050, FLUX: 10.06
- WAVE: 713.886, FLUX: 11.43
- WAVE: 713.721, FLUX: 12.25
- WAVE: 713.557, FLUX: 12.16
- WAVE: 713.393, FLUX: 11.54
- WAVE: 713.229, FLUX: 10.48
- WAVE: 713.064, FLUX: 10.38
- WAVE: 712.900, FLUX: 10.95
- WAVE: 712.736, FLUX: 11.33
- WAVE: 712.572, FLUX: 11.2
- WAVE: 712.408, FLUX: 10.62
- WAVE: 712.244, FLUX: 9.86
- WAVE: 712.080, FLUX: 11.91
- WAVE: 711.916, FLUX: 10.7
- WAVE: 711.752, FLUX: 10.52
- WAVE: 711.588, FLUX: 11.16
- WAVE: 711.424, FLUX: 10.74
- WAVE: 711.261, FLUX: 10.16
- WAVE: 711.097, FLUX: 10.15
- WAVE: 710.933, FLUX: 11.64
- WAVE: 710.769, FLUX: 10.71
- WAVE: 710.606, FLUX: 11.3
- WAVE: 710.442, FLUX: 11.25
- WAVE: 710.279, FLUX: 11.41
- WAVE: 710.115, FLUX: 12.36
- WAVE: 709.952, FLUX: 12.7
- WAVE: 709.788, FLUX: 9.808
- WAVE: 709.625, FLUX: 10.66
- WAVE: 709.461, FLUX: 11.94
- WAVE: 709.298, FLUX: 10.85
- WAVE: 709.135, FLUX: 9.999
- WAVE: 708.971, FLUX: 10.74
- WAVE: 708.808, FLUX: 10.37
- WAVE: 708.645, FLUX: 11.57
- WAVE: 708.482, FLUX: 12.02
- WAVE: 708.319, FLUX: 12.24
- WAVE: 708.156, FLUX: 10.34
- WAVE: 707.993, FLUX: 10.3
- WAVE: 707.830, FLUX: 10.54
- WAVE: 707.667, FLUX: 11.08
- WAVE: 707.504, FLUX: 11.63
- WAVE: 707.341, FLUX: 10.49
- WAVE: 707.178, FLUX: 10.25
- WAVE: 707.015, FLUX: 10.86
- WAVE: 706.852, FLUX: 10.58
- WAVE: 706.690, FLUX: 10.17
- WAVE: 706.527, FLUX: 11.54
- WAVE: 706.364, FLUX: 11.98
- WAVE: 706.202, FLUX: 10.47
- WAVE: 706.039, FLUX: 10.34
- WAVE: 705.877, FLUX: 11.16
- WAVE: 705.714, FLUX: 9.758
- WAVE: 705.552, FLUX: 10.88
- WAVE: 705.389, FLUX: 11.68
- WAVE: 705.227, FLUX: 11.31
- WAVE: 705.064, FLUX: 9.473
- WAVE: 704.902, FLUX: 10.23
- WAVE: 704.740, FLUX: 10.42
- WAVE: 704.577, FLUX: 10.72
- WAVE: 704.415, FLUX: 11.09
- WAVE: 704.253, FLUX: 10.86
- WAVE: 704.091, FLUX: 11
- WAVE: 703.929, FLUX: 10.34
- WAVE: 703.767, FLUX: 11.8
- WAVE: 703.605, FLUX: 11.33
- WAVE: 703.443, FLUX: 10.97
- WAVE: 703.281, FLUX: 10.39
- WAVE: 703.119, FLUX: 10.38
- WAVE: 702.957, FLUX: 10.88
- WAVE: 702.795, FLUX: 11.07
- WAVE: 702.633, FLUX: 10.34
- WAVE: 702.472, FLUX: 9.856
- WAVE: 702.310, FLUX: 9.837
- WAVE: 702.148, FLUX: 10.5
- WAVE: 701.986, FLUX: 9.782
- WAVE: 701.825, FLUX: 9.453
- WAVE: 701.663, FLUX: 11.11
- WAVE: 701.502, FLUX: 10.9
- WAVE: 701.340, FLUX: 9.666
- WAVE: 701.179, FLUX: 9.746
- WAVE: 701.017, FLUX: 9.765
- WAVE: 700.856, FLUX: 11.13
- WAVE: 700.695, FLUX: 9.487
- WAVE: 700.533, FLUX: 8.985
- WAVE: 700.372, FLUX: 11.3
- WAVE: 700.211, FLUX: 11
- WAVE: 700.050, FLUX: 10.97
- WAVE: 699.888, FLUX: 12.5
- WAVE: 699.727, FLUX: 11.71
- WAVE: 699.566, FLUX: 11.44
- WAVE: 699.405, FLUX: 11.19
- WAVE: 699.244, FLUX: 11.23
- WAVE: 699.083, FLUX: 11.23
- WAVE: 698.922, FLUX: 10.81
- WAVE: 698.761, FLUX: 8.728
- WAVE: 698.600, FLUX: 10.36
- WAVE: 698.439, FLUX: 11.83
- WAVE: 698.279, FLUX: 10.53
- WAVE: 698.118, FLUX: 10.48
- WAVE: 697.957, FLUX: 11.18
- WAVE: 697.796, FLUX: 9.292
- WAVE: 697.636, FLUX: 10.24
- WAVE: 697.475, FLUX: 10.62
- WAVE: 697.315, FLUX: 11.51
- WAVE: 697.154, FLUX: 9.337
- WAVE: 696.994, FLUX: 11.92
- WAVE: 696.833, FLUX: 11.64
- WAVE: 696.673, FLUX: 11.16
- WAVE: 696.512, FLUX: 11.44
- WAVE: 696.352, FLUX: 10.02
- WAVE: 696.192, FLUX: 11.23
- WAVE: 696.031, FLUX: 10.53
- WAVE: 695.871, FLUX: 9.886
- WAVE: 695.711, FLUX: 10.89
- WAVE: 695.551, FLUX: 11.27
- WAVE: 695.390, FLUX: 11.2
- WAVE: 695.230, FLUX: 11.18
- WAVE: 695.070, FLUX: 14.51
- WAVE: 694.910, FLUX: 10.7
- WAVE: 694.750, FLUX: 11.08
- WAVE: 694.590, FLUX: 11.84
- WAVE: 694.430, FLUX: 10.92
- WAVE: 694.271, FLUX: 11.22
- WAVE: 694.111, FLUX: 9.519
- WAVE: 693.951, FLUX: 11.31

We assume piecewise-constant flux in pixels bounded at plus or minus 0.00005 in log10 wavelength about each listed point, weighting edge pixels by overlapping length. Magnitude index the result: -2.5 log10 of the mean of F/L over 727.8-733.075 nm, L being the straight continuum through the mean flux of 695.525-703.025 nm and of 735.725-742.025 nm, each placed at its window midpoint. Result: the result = 0.27 mag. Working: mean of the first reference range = 10.6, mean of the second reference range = 17.4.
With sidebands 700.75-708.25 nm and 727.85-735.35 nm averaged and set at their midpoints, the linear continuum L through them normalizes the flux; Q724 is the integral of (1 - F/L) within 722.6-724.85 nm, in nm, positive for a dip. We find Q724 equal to -0.15 nm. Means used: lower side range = 10.6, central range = 11.9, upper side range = 11.4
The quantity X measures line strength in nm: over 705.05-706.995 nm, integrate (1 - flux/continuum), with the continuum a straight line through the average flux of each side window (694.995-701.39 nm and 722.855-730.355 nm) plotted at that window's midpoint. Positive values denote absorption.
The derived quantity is 0.13 nm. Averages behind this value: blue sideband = 10.8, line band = 10.8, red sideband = 13.7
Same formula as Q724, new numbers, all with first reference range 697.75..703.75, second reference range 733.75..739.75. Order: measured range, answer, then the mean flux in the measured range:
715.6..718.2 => 0.261 nm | 11.6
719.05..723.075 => 0.657 nm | 11.3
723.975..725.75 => 0.159 nm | 12.8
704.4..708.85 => 0.237 nm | 10.8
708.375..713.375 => 0.441 nm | 11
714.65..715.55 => 0.076 nm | 11.6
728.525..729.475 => -0.029 nm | 15.2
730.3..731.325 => 0.165 nm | 12.6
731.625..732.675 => 0.448 nm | 8.69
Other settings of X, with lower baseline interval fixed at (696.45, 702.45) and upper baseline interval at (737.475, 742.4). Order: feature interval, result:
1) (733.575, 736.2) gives 0.61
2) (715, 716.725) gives 0.25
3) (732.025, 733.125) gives 0.71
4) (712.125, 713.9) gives 0.23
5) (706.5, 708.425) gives 0.17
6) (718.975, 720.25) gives 0.20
